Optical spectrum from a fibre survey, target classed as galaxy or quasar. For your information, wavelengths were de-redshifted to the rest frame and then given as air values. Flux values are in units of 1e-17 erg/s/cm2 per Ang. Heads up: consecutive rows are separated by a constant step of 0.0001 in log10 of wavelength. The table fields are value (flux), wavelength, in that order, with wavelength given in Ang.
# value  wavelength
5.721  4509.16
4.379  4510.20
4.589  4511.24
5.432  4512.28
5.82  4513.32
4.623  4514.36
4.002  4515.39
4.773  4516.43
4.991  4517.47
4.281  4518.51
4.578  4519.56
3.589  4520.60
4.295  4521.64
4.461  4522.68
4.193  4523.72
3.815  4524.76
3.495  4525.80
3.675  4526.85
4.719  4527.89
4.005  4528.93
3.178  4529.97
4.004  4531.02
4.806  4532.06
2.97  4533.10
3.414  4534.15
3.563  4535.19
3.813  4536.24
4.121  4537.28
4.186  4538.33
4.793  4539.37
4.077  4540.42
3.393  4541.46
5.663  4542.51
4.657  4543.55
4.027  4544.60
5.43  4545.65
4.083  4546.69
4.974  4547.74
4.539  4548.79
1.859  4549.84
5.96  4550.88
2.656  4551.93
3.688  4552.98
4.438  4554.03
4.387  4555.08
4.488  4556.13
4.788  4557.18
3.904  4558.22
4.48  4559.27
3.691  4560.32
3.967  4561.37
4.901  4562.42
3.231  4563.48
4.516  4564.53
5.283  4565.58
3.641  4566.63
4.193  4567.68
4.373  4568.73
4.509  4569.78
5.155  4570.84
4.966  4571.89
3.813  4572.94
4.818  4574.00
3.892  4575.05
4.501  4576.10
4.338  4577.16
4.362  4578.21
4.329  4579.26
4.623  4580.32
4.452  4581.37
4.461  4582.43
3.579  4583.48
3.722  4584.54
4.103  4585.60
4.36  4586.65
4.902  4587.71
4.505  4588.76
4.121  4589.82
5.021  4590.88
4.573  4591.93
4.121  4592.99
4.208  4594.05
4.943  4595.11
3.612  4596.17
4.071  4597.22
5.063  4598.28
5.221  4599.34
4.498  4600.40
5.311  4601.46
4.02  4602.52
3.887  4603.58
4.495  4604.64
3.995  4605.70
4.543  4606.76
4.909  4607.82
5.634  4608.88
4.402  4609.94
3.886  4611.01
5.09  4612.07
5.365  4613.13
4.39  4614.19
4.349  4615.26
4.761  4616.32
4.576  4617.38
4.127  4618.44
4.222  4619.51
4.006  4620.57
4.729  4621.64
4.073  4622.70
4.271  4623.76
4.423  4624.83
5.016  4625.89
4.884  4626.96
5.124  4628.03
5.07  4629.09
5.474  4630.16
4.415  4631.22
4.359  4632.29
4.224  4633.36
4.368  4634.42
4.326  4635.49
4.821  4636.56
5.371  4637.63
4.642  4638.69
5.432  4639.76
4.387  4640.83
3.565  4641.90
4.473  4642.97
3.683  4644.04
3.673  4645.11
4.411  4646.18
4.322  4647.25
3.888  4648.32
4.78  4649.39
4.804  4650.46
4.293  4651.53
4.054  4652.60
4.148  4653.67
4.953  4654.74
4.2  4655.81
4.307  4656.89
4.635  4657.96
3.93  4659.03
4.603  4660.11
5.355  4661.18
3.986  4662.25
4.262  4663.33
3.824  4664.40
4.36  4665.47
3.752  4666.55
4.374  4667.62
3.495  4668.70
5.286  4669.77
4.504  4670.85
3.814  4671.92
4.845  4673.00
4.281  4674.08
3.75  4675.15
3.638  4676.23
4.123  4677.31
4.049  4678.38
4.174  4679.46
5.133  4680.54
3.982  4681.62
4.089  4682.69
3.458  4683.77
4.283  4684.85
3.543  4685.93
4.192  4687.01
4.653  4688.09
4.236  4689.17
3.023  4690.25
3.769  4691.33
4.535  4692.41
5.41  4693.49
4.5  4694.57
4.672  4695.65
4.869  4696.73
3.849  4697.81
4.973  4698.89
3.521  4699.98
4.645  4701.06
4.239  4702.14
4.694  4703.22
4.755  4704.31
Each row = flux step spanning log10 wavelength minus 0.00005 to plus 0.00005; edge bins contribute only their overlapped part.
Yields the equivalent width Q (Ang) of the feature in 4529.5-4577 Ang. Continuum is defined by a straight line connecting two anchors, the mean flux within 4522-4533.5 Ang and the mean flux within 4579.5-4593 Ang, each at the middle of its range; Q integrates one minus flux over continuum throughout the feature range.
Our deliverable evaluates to -1.01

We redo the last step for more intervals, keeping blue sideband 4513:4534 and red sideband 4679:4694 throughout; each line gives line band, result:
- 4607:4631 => -2.8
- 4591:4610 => -1.6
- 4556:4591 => -1.4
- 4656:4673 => -0.6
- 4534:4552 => -0.2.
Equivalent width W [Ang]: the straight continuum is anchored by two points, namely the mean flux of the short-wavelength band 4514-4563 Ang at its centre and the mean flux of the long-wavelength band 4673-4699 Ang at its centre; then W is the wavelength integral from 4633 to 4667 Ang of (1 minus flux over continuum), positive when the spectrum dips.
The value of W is -1.3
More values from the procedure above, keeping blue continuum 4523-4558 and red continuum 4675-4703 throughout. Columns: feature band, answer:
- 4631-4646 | -0.8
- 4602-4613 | -0.9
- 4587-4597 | -0.7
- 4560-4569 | -0.2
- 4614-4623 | -0.4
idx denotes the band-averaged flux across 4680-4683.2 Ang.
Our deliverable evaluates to 4.41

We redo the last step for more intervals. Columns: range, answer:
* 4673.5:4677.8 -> 3.95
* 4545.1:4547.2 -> 4.76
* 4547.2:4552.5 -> 3.99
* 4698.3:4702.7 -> 4.34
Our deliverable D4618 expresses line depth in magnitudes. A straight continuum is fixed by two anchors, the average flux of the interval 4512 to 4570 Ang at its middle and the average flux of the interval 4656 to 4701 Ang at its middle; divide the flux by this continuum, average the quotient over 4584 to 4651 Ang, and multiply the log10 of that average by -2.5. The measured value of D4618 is -0.07 mag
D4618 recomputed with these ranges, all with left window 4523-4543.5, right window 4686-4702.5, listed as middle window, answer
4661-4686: 0.03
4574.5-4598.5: -0.06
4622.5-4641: -0.13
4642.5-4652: -0.01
